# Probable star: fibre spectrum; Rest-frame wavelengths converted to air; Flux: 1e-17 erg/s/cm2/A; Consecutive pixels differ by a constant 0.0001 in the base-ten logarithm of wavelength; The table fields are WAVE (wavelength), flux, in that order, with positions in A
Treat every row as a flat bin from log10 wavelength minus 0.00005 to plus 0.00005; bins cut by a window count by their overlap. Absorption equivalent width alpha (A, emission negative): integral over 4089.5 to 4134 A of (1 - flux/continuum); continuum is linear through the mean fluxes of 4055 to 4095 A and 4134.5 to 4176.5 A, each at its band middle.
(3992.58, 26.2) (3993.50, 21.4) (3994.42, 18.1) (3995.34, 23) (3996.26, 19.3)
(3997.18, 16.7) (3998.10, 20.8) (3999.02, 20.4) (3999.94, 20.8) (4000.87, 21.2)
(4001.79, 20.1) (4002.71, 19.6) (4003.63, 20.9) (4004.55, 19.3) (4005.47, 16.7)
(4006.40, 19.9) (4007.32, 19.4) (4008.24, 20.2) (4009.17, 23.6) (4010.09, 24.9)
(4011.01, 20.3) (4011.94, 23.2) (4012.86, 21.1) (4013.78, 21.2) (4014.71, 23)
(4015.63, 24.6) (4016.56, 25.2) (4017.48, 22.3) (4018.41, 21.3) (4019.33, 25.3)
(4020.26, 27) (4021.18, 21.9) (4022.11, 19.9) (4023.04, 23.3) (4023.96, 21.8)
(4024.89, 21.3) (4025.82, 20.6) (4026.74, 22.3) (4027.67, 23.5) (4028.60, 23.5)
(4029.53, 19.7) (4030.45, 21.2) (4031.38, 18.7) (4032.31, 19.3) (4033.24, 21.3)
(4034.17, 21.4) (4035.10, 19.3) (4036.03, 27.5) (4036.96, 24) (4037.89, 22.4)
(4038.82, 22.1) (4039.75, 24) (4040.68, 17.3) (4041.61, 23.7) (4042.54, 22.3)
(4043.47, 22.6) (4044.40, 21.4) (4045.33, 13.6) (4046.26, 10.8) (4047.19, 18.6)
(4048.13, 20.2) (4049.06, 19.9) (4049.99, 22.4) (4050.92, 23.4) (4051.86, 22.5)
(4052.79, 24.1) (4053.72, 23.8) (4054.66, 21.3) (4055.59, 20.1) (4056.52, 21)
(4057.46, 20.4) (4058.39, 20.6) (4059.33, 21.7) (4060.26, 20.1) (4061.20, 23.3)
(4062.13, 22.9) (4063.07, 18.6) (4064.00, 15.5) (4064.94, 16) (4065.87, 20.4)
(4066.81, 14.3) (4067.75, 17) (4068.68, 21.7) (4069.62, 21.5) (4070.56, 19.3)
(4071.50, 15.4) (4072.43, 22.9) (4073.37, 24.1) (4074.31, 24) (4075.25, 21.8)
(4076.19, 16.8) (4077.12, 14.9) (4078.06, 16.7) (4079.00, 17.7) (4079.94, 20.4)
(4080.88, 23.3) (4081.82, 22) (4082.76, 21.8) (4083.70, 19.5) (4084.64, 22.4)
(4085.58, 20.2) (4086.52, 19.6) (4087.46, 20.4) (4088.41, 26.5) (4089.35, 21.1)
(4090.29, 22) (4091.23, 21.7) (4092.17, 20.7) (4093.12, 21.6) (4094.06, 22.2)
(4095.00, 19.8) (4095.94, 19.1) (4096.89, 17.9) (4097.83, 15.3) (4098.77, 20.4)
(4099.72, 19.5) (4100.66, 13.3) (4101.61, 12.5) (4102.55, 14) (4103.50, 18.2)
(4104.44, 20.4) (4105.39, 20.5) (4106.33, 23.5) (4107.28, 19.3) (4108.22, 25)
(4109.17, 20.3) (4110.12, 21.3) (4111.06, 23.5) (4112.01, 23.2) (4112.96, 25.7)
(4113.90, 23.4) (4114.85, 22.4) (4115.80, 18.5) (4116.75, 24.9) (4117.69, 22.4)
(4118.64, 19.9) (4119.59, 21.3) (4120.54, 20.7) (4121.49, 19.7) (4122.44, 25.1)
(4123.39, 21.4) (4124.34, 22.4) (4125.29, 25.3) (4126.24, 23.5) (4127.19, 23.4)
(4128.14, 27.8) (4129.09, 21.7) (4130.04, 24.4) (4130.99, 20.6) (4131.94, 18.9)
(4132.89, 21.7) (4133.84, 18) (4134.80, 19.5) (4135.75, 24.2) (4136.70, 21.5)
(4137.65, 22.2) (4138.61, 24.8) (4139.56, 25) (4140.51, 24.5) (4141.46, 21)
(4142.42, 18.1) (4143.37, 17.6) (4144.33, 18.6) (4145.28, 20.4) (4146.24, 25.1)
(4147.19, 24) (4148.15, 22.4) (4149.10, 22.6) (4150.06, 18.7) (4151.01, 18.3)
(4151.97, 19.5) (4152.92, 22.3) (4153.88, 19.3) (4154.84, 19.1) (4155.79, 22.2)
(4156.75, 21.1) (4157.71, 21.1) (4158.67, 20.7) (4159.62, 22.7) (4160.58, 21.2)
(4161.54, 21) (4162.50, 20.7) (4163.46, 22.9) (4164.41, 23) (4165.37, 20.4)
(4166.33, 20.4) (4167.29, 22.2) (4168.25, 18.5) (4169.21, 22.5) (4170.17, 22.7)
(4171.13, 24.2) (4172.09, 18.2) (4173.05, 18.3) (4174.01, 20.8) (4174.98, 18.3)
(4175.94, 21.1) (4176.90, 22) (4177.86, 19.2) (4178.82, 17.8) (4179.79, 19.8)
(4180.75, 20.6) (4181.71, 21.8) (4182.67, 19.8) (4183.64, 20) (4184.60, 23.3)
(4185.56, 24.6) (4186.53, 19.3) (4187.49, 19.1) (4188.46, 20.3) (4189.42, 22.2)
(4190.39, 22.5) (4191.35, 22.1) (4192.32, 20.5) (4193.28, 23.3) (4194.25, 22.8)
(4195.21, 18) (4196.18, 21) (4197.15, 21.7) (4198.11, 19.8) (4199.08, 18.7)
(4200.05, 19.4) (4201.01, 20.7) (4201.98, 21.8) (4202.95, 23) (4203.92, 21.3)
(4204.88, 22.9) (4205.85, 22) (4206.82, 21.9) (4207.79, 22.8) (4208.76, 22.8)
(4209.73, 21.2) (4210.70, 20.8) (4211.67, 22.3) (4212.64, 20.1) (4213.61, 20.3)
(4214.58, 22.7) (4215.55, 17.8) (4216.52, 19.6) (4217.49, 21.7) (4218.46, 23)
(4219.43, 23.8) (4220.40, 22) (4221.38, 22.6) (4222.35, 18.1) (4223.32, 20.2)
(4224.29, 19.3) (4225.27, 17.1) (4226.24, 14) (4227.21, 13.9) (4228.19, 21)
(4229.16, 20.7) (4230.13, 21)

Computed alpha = -0.7 A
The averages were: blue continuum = 20.3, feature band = 21.1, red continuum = 21.2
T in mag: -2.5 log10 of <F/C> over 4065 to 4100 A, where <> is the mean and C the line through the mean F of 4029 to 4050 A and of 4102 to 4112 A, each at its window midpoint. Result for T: 0.03 mag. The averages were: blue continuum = 20.6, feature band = 20.1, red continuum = 20.7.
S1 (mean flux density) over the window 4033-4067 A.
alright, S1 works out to 20.7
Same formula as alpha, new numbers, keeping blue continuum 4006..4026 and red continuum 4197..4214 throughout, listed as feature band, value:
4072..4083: 0.8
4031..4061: 1.6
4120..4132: -0.6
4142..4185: 1.5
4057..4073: 1.9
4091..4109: 2.2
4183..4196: 0.0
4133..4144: 0.1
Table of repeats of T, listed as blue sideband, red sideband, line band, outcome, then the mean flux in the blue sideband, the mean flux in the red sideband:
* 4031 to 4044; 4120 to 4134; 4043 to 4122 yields 0.09 mag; 21.9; 22.4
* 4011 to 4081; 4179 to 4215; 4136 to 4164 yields -0.01 mag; 21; 21.2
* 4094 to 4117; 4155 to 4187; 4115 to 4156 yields -0.06 mag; 20.1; 21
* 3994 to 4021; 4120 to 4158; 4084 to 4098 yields 0.04 mag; 21.4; 21.7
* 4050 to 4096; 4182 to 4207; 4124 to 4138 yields -0.07 mag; 20.6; 21.2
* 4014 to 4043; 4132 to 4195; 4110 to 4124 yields -0.04 mag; 22.3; 21.1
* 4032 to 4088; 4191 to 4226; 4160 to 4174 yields -0.01 mag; 20.5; 21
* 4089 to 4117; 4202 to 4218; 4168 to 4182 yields 0.04 mag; 20.3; 21.5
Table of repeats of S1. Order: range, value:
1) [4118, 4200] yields 21.3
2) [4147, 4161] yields 21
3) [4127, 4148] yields 21.9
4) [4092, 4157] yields 21.1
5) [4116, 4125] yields 21.9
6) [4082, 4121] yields 20.6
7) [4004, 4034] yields 21.8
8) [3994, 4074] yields 21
